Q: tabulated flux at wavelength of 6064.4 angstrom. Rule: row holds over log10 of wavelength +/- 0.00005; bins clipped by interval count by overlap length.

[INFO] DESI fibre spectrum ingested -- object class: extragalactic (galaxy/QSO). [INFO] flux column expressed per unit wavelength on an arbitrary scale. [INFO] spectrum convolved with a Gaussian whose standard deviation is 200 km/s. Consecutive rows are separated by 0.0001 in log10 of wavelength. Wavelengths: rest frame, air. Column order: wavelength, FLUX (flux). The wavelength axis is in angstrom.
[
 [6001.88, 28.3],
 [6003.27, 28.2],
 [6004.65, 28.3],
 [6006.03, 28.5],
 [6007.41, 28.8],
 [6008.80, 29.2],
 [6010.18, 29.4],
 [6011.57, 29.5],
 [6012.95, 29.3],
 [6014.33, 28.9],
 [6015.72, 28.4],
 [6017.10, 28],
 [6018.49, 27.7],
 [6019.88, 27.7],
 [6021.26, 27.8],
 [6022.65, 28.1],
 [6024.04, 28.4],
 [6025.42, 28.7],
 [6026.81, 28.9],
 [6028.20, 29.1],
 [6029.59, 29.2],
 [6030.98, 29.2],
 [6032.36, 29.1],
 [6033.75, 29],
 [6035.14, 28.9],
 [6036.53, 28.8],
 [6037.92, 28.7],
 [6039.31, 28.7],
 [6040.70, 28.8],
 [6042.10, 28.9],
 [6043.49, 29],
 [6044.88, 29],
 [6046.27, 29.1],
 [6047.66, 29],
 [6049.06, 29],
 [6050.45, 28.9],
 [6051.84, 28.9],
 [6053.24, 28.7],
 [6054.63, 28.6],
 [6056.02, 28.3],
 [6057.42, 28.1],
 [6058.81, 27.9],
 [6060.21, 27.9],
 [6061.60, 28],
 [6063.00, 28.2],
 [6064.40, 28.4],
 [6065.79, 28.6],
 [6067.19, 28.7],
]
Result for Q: 28.4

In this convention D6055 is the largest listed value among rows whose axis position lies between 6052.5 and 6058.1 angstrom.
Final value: 28.7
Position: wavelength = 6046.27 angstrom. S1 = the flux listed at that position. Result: 29.1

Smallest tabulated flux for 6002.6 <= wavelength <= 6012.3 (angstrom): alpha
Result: 28.2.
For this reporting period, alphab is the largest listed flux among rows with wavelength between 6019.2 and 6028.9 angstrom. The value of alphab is 29.1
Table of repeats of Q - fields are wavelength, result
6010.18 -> 29.4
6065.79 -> 28.6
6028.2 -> 29.1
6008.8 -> 29.2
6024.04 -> 28.4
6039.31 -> 28.7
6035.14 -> 28.9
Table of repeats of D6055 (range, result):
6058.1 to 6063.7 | 28.2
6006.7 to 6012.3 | 29.5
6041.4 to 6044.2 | 29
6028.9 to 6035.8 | 29.2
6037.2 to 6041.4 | 28.8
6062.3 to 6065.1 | 28.4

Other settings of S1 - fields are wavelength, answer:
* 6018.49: 27.7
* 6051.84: 28.9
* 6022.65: 28.1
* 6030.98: 29.2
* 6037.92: 28.7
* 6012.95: 29.3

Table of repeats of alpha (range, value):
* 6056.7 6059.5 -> 27.9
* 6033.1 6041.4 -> 28.7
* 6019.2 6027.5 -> 27.7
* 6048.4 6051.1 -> 28.9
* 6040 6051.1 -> 28.8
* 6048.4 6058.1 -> 28.1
